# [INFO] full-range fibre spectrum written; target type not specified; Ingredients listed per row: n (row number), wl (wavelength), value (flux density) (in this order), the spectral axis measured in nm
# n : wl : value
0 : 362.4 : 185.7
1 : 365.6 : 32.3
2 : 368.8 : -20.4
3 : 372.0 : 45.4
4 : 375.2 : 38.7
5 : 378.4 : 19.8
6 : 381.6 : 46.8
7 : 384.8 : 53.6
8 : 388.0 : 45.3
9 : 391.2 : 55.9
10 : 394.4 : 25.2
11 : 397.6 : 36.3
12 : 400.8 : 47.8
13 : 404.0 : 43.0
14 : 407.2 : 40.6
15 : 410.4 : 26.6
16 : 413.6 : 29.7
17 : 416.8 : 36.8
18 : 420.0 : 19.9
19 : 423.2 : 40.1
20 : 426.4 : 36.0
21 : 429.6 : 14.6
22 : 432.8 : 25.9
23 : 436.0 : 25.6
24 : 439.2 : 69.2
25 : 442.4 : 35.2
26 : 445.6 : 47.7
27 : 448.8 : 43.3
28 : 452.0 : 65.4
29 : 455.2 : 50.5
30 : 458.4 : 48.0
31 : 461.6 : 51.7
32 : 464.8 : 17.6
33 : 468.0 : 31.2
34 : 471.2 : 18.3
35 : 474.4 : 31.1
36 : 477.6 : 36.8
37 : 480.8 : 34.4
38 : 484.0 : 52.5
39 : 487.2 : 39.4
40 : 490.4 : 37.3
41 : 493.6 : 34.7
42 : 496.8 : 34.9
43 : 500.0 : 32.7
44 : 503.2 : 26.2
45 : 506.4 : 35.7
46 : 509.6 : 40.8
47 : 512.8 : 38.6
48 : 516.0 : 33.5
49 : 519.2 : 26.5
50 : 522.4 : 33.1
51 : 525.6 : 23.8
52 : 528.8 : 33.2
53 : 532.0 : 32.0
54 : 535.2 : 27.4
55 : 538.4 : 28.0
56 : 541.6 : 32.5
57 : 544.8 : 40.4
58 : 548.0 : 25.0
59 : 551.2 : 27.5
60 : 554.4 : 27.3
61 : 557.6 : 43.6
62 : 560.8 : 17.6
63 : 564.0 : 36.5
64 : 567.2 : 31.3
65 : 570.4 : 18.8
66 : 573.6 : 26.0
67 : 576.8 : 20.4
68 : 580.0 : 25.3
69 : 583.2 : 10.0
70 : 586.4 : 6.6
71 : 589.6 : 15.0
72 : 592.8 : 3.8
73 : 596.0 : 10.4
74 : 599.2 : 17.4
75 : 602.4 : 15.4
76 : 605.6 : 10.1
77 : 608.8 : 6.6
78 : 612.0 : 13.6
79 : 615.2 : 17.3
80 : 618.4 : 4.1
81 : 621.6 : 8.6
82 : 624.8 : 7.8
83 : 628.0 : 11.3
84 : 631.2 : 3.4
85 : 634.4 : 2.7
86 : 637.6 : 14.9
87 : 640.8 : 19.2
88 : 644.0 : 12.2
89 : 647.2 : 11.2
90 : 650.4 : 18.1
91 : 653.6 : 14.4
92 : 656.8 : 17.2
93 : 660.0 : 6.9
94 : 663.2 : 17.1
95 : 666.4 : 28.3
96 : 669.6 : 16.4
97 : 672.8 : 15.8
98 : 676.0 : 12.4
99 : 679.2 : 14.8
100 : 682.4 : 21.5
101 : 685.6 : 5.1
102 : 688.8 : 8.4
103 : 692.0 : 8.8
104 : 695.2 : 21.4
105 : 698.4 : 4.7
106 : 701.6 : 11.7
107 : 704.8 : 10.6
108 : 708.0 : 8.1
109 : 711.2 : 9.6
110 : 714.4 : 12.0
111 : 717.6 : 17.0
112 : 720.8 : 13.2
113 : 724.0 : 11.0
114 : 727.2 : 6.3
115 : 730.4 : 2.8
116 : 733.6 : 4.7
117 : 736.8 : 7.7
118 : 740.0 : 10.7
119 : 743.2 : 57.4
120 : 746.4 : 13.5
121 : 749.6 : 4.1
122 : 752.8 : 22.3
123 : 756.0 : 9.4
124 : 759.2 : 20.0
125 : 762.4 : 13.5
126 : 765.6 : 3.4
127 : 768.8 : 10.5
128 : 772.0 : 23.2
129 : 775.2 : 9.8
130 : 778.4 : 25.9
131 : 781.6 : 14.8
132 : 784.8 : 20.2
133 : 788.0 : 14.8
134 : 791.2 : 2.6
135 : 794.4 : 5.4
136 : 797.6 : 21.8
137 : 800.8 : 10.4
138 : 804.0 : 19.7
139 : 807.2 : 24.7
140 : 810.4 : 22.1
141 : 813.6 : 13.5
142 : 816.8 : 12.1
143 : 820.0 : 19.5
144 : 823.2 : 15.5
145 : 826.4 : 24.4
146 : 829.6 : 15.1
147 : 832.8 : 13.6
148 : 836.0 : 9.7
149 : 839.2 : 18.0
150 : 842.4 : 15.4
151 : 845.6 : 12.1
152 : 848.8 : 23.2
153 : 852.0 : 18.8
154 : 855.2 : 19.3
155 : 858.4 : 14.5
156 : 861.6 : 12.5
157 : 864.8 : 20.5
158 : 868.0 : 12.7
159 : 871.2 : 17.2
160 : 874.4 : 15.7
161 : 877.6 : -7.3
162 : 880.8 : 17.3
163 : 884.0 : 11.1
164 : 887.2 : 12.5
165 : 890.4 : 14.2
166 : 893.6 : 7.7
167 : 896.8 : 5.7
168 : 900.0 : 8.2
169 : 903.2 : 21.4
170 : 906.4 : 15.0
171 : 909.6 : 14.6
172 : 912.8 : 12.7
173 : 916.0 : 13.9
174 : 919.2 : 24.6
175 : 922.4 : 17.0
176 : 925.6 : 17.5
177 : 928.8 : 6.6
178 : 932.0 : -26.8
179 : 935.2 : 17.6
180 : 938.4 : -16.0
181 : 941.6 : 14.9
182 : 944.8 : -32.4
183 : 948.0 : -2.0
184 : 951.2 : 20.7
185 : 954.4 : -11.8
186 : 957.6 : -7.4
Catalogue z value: 0.99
